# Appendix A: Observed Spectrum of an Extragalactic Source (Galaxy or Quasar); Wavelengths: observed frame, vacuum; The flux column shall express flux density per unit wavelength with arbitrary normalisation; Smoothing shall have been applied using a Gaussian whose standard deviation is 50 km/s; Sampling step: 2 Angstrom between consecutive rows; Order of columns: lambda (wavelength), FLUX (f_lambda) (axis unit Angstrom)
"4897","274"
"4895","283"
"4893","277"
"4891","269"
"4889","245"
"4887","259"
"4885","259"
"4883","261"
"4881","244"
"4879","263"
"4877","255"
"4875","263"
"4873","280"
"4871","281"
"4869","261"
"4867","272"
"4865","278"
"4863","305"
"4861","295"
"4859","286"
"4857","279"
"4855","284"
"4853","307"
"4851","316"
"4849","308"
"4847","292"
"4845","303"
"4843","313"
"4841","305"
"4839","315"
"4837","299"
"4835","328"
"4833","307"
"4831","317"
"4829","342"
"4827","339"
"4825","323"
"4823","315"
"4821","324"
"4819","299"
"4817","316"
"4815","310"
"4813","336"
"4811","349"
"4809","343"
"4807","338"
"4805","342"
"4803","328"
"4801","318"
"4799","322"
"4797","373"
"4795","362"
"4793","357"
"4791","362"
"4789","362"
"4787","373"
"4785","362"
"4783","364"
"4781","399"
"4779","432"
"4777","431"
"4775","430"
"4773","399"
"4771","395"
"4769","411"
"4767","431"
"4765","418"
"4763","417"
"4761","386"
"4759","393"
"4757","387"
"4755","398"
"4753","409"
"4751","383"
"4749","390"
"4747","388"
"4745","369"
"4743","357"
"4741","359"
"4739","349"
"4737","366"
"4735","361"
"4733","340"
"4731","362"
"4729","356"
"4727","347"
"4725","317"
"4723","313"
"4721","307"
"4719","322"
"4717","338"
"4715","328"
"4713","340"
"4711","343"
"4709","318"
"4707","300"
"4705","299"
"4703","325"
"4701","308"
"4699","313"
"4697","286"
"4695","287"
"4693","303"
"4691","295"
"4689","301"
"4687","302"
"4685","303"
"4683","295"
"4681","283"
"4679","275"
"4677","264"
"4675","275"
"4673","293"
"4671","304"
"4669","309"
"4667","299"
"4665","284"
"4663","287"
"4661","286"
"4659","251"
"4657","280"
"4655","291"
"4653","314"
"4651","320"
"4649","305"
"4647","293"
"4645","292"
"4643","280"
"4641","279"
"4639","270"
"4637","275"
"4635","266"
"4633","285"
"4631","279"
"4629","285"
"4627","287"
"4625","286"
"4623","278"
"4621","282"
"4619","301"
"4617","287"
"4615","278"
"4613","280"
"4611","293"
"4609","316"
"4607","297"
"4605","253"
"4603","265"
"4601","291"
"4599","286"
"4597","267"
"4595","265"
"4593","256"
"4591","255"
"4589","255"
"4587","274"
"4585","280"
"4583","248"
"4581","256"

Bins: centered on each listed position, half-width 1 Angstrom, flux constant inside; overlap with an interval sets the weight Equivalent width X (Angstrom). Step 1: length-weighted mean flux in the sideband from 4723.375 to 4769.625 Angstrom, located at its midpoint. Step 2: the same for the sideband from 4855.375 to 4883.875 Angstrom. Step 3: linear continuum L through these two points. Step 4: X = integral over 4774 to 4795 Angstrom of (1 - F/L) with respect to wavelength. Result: -2.48 Angstrom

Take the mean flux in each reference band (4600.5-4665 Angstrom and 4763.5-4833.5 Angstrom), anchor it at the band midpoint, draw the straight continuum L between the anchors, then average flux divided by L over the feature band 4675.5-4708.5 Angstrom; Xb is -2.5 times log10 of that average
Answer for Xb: 0.055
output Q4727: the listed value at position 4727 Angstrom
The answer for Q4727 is 347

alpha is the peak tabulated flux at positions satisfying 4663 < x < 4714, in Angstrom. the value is 343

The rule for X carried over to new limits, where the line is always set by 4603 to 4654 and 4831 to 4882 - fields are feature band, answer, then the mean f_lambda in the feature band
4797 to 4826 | -3.8 Angstrom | 328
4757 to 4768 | -4.5 Angstrom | 407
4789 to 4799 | -2.4 Angstrom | 359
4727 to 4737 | -2.3 Angstrom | 355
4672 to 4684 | 0.3 Angstrom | 281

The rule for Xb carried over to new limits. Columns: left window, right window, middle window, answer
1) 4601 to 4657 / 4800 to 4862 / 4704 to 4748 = -0.134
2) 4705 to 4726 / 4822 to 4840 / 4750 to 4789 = -0.239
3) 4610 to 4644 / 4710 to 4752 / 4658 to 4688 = 0.088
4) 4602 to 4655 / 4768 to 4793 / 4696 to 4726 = 0.087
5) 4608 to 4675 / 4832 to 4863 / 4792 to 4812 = -0.148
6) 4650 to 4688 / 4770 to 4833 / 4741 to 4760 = -0.170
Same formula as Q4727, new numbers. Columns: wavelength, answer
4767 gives 431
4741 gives 359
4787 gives 373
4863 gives 305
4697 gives 286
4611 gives 293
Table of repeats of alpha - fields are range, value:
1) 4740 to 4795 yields 432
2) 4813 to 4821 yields 336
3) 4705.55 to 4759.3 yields 409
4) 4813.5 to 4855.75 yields 342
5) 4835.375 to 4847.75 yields 315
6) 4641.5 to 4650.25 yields 305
